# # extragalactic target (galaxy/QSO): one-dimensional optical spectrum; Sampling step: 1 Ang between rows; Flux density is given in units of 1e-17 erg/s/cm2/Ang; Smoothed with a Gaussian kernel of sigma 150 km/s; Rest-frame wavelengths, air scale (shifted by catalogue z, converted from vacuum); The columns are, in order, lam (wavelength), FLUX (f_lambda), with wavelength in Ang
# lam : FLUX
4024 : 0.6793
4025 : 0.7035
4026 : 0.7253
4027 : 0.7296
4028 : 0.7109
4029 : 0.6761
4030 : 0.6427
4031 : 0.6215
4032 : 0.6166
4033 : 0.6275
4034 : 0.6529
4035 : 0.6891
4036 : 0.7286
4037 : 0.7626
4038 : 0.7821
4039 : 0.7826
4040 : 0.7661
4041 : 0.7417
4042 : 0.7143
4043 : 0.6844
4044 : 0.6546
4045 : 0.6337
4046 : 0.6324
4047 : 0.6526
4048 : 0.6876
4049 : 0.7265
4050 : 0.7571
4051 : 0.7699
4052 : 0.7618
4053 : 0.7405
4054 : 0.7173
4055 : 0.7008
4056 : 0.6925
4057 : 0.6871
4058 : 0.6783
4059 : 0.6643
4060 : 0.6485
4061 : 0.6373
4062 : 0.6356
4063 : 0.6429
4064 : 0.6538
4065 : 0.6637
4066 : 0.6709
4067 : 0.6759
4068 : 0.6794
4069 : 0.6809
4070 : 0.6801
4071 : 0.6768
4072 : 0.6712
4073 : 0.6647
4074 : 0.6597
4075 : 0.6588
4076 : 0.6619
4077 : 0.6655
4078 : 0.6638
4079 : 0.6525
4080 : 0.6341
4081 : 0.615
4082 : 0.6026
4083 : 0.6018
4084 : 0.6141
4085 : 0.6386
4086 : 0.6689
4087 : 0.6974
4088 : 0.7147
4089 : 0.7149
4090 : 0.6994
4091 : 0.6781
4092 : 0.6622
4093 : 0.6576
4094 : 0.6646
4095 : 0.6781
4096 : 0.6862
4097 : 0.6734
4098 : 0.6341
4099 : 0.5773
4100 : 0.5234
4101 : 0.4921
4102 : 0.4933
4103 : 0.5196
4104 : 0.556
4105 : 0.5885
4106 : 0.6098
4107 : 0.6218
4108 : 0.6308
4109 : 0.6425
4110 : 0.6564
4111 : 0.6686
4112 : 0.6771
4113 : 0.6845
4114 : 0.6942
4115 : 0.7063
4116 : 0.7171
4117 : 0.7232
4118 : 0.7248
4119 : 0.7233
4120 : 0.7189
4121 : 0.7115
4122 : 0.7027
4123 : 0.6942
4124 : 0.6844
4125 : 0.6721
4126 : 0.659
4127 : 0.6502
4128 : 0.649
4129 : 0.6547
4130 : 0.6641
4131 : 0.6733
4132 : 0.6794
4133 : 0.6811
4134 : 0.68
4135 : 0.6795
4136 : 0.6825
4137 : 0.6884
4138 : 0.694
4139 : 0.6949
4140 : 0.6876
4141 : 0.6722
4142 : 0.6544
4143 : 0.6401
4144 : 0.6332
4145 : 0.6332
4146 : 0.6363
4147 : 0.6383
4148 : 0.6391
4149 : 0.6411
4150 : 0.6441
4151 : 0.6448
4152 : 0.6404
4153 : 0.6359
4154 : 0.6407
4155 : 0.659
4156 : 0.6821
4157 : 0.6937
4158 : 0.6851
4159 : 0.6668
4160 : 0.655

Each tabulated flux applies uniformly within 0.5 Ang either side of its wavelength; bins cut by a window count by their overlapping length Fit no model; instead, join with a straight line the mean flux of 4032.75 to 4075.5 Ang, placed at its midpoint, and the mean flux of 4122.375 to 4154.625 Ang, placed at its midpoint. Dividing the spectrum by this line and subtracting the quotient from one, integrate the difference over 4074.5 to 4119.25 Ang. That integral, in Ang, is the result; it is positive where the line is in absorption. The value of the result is 2.0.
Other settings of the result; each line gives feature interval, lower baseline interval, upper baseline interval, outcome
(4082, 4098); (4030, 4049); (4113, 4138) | 0.52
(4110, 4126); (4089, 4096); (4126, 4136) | -0.63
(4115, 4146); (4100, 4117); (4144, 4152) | -2.39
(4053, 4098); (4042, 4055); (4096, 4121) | 0.47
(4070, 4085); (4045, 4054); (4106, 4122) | 1.14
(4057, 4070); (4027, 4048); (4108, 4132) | 0.47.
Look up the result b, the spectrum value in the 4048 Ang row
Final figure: 0.6876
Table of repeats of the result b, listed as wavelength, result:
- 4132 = 0.6794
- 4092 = 0.6622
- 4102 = 0.4933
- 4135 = 0.6795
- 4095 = 0.6781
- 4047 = 0.6526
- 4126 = 0.659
